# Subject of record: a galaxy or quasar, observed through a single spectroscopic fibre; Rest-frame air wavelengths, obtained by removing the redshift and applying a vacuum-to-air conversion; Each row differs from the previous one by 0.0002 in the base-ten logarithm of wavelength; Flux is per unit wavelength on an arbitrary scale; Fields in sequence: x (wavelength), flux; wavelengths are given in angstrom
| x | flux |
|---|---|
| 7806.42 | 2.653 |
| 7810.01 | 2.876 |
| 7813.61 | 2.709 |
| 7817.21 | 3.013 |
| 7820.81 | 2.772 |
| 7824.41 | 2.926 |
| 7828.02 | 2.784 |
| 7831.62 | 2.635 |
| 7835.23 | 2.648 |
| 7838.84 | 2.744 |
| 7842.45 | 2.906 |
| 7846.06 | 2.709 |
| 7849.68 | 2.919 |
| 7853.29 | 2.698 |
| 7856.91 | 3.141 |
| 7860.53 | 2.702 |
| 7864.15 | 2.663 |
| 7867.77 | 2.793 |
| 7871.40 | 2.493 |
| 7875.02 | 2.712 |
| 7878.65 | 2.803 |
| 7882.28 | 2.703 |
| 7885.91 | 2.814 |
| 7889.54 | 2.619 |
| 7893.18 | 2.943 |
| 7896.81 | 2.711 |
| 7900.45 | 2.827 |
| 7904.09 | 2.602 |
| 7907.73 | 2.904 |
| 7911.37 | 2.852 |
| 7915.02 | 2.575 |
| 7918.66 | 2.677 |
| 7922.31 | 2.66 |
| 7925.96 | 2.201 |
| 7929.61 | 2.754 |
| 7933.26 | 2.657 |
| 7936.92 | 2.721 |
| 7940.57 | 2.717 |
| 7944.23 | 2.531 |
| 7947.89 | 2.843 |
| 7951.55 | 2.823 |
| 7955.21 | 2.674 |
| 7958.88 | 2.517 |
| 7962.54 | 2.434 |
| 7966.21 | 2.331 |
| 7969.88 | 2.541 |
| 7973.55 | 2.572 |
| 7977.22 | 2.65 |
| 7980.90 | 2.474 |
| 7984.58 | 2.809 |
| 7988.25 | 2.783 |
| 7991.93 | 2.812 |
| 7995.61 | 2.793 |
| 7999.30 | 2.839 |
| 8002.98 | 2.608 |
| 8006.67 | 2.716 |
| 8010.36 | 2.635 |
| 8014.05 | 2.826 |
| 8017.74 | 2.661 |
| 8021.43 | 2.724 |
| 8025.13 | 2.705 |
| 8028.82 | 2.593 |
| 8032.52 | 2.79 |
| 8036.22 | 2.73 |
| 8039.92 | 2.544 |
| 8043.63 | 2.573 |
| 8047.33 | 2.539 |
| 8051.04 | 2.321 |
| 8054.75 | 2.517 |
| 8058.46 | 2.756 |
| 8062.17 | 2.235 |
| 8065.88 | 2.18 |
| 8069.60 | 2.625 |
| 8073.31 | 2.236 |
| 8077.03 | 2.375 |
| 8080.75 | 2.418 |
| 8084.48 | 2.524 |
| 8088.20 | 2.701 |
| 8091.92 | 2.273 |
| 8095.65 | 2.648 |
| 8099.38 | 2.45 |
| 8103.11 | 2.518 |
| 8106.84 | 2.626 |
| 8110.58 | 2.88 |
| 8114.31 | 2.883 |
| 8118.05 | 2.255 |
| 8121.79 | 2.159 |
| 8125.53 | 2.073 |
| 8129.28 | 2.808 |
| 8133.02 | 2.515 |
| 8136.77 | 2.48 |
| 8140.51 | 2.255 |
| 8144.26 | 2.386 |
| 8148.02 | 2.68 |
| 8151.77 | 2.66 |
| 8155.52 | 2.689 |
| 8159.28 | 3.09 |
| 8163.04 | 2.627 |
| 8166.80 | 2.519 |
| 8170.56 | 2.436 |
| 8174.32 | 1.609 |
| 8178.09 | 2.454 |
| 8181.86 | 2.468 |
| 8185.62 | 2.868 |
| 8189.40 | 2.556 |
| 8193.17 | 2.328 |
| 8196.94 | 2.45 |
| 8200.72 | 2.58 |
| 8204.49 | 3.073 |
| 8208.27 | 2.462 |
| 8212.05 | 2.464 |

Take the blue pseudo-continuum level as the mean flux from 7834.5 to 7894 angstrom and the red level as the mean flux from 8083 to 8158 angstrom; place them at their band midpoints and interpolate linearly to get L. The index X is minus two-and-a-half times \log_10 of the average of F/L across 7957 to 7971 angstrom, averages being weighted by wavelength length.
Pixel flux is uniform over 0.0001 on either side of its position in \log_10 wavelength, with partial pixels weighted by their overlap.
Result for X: 0.09 mag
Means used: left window 2.76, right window 2.53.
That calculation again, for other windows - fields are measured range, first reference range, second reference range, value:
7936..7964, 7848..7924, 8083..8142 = 0.010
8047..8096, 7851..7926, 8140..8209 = 0.071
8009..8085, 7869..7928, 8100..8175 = 0.017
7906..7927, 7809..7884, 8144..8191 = 0.027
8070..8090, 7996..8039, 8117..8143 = 0.025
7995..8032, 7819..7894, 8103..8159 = -0.030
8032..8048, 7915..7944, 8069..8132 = -0.038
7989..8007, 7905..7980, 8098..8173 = -0.062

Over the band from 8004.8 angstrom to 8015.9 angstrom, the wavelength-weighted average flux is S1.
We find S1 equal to 2.72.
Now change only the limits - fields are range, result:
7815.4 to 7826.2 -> 2.9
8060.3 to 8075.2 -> 2.32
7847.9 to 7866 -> 2.83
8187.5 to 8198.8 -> 2.44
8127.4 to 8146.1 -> 2.49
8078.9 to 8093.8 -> 2.48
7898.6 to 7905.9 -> 2.71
